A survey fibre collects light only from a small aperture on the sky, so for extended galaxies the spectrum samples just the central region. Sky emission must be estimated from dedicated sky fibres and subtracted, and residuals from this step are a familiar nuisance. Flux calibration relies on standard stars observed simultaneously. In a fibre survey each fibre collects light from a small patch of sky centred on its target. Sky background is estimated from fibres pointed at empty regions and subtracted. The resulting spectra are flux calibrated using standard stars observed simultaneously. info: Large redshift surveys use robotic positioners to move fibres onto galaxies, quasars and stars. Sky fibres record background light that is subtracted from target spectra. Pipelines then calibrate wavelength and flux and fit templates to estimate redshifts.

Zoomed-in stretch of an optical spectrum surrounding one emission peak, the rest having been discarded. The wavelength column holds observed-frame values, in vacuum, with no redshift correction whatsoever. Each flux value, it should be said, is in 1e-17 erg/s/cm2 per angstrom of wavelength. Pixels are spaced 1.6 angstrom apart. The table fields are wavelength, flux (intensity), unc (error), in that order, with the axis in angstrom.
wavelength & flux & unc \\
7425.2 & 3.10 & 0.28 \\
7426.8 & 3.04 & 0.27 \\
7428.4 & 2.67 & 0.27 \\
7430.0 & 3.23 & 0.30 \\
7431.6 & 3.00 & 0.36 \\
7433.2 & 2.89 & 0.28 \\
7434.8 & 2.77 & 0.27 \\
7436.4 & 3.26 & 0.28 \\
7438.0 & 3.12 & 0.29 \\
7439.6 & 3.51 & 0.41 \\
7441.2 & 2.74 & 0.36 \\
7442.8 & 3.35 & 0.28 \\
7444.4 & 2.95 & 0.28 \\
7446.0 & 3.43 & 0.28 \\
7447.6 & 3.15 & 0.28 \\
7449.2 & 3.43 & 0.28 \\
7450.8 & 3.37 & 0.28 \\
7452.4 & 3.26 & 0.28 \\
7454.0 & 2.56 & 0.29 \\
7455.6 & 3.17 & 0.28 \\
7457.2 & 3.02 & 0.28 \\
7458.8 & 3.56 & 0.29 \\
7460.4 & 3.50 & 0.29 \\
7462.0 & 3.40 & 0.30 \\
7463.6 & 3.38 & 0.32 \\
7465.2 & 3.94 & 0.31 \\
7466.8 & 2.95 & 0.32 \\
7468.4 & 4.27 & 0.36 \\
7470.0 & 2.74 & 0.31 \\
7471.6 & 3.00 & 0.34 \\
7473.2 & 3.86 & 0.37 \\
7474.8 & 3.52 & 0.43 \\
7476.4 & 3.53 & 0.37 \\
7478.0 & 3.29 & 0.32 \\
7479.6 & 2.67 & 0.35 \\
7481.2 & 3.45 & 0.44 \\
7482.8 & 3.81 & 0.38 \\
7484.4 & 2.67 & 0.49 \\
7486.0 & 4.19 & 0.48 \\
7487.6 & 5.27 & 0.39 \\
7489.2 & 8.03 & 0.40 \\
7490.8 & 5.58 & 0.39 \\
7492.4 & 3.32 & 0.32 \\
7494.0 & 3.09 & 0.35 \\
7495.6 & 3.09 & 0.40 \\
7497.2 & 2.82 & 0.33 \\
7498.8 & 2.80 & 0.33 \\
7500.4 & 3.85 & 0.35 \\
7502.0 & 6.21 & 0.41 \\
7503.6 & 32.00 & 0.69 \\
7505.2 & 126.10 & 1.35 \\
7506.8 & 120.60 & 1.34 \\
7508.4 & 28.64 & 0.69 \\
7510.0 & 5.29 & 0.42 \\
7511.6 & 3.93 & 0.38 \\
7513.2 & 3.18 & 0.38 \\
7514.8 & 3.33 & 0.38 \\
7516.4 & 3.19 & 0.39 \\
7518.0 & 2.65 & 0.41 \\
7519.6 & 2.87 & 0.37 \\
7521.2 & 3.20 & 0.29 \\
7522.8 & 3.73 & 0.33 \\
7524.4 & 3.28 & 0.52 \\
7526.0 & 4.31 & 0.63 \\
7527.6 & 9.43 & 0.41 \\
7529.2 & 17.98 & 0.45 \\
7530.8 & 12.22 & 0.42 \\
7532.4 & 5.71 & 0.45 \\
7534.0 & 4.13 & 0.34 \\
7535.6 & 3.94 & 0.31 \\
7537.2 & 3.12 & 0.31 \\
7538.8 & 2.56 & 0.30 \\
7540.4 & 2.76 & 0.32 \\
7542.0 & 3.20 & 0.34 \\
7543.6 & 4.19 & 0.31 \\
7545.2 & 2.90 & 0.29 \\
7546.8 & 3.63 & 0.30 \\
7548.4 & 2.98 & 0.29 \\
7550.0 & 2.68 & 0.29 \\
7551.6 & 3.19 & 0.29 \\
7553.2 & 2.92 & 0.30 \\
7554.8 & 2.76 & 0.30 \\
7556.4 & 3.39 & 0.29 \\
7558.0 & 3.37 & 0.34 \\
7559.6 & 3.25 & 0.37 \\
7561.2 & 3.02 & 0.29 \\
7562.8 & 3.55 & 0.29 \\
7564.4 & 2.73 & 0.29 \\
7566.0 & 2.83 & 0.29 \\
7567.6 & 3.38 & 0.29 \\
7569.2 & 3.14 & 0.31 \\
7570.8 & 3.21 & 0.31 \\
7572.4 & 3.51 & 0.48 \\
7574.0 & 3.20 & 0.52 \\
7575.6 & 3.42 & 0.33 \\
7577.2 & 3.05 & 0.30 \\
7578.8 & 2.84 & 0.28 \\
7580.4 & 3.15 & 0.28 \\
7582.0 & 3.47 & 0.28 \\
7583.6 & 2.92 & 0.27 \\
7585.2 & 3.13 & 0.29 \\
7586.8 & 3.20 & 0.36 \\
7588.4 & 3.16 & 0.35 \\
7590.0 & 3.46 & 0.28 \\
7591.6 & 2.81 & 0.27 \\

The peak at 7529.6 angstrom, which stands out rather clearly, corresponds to [N II] 6583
